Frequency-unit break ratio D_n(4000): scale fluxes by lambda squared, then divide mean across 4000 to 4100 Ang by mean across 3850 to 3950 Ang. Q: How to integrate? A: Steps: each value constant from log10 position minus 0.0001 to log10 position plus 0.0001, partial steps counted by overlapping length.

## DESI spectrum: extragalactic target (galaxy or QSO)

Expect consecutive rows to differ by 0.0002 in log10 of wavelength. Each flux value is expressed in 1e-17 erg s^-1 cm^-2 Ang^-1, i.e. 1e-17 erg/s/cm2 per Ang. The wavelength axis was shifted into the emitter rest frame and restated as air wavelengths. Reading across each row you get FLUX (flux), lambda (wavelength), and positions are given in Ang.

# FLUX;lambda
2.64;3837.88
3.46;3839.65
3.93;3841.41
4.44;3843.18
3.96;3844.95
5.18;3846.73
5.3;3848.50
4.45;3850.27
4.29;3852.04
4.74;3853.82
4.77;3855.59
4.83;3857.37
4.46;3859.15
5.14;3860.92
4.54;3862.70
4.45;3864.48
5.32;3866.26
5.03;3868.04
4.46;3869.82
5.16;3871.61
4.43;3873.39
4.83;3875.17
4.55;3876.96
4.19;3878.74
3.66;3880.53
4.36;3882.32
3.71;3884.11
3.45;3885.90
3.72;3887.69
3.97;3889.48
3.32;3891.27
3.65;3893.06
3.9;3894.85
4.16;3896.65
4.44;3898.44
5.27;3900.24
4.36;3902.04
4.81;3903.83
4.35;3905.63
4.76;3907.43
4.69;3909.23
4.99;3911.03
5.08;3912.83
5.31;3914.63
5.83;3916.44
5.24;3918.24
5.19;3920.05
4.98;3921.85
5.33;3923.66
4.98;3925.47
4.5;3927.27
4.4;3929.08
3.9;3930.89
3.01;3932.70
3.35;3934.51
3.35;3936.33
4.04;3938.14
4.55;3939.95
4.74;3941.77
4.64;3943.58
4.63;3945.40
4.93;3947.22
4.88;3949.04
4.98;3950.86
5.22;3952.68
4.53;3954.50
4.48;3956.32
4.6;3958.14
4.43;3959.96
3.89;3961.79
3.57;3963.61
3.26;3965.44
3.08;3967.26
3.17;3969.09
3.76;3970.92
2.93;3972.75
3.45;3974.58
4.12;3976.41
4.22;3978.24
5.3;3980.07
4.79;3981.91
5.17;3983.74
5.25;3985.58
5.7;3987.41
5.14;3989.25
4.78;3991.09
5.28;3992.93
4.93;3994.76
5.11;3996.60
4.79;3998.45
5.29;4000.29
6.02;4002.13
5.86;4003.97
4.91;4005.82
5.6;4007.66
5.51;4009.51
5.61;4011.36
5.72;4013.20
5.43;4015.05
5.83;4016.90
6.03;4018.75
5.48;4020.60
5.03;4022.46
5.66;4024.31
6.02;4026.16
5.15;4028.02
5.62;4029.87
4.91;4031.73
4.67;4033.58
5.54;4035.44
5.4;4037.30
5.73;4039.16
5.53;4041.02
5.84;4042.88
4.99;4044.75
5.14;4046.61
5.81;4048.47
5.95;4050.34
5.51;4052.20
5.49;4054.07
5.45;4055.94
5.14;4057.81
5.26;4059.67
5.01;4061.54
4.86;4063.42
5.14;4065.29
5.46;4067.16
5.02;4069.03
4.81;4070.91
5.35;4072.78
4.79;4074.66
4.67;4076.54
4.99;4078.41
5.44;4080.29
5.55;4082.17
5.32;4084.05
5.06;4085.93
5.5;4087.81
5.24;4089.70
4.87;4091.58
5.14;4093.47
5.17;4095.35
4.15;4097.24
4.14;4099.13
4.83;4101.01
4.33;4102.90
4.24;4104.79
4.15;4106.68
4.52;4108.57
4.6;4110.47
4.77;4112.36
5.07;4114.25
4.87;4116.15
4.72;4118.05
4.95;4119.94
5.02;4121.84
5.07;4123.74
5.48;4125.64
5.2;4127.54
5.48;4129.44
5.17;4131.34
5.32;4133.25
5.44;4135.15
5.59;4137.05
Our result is 1.3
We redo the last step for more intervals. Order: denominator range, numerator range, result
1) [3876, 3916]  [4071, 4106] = 1.25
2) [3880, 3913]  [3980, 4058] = 1.36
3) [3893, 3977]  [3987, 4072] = 1.29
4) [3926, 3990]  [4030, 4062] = 1.31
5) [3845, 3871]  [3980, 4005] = 1.18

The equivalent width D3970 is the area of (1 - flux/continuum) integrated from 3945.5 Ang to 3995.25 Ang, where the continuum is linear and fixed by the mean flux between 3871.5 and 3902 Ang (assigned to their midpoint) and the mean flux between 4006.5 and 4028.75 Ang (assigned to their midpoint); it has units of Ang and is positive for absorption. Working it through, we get 6.2 Ang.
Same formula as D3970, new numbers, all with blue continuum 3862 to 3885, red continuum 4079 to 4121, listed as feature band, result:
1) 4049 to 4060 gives -1.63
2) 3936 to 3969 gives 2.27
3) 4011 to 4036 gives -3.91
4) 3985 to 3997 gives -1.24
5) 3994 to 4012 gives -2.52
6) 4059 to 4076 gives -0.94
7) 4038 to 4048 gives -1.47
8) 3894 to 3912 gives -0.08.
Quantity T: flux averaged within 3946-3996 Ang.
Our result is 4.44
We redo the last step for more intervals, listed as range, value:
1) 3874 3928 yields 4.52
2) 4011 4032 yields 5.56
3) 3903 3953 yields 4.66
